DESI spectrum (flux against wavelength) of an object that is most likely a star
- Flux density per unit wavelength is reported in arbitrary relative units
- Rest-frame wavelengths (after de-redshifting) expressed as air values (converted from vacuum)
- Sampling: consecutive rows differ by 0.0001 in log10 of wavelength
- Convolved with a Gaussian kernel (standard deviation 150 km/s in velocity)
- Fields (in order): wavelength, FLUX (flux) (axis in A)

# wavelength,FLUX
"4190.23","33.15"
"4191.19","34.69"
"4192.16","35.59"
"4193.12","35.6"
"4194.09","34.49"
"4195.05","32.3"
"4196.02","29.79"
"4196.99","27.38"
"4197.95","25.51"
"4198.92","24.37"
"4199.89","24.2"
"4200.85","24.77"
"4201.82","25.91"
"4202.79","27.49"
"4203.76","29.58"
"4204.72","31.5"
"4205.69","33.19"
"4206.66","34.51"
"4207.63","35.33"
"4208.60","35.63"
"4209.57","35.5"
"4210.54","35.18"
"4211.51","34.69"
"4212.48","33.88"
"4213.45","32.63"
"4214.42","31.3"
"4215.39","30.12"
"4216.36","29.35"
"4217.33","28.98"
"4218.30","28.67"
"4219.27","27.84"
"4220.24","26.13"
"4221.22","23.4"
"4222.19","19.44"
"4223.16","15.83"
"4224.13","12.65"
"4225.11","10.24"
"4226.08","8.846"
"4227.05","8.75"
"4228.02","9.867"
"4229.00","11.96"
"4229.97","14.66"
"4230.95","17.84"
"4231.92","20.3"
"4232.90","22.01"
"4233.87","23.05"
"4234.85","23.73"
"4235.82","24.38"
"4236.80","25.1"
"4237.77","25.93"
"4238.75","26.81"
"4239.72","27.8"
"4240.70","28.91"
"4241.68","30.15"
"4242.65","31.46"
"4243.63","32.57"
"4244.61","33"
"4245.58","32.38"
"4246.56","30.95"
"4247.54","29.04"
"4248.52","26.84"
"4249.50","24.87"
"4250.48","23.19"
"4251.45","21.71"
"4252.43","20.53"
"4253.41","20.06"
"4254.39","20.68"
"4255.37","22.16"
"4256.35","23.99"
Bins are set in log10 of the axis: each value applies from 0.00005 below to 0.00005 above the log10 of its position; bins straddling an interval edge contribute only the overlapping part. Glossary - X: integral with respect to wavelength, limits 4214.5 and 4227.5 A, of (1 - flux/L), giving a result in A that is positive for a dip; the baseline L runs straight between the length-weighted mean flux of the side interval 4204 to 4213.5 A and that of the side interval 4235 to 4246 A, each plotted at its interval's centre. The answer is 4.5 A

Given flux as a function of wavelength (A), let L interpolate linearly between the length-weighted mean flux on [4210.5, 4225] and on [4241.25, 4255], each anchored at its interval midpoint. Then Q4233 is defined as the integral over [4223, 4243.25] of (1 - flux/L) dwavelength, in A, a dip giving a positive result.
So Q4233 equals 5.0 A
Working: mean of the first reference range 26.6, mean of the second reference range 26.9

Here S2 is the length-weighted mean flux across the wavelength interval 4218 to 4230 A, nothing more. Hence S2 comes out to 16.7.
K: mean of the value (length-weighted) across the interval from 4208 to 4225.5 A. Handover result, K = 27.4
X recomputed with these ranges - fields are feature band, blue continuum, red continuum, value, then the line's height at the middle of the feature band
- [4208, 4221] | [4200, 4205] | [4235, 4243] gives -1.9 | 27.4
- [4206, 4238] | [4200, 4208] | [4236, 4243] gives 5.3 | 28.9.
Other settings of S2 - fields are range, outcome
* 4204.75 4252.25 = 25.7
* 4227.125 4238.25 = 19.5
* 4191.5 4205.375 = 29.3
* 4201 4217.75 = 31.9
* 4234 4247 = 28.5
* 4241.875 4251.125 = 29.3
